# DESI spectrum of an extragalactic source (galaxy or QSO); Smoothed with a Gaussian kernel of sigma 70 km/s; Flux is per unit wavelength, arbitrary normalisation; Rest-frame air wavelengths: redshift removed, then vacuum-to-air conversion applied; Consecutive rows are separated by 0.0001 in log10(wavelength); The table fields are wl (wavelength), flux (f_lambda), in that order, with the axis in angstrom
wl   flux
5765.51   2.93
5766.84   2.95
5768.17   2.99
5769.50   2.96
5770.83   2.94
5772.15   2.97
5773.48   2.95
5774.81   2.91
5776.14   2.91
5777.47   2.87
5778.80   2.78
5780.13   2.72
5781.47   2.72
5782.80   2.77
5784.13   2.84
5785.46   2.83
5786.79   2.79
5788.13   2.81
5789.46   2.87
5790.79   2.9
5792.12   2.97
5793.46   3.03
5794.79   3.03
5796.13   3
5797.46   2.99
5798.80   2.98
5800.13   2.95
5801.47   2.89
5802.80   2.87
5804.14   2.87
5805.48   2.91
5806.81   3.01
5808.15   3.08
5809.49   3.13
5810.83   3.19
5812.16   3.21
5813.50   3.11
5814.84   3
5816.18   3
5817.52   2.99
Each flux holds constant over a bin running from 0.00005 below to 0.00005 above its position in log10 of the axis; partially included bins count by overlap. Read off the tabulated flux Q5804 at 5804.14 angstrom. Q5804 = 2.87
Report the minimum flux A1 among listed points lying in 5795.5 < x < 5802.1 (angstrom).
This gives 2.89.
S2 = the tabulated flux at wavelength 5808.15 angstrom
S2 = 3.08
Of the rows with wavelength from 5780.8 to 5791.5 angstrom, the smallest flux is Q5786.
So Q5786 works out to 2.72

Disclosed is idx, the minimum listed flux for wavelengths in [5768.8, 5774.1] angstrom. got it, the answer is 2.94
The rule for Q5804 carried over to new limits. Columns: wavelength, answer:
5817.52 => 2.99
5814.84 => 3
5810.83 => 3.19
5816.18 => 3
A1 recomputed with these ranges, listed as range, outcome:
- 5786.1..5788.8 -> 2.79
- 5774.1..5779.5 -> 2.78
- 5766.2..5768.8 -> 2.95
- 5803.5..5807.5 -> 2.87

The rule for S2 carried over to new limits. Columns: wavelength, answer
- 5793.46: 3.03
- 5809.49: 3.13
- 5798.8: 2.98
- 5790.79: 2.9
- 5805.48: 2.91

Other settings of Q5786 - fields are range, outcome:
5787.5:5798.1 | 2.81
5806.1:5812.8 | 3.01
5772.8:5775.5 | 2.91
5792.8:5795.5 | 3.03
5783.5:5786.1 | 2.83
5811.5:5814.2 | 3.11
